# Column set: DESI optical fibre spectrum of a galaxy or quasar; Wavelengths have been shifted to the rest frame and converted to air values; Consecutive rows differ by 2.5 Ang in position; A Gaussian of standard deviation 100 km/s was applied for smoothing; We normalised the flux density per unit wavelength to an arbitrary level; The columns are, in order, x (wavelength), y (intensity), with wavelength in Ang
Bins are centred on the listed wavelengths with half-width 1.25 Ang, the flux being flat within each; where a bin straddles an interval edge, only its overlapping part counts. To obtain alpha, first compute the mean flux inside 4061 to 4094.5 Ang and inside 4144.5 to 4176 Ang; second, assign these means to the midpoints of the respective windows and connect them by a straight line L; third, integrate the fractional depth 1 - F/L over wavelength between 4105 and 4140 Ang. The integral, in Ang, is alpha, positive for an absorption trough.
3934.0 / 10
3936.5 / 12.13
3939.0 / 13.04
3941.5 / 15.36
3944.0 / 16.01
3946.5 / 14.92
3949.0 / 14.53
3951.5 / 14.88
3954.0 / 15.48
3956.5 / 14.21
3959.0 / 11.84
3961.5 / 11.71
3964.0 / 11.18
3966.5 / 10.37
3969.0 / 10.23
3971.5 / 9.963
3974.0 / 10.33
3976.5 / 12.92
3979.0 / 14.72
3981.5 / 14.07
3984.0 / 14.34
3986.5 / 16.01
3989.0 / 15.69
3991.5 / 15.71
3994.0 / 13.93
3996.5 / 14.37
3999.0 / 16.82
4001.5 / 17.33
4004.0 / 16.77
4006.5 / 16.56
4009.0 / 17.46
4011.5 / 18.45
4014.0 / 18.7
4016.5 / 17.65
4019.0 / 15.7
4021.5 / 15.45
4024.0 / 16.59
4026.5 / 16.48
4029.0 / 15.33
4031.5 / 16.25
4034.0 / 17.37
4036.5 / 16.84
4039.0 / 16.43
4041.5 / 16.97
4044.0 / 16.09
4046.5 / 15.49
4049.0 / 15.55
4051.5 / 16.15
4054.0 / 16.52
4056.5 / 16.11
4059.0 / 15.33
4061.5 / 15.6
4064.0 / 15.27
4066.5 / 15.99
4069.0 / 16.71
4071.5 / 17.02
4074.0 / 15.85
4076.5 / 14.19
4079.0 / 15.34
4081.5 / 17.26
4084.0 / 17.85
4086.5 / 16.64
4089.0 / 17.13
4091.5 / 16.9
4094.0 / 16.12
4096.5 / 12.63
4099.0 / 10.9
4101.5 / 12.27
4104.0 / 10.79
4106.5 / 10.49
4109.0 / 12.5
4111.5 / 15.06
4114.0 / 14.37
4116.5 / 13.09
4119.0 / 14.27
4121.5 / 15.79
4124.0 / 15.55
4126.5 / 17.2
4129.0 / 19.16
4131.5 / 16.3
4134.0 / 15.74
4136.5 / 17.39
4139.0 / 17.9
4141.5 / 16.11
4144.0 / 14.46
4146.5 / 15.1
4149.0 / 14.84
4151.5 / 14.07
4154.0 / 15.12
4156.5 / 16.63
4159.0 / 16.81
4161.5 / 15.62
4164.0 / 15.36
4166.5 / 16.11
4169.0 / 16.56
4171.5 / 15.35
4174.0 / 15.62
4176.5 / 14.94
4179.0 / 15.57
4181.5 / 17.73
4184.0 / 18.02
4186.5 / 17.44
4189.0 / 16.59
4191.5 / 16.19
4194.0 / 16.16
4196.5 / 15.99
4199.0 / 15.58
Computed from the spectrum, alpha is 1.3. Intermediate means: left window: 16.3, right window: 15.6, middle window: 15.3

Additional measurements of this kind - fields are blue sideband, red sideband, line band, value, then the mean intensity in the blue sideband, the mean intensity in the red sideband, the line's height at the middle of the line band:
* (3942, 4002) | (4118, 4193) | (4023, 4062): -4.0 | 13.8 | 16.1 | 14.7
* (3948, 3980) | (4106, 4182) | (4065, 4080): -1.6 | 12.5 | 15.5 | 14.3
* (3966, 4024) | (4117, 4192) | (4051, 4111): 2.1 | 15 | 16.1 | 15.6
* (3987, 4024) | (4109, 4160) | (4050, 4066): 0.3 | 16.5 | 15.7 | 16.1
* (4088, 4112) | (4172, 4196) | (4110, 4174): -3.7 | 13.4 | 16.4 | 14.9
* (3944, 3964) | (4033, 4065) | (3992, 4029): -3.2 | 13.9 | 16.1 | 15.2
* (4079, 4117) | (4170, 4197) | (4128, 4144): -1.7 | 14.3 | 16.3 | 15.2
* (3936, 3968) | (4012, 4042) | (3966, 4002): 2.7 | 13.5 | 16.7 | 14.9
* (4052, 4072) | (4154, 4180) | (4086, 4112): 3.8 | 16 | 15.8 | 16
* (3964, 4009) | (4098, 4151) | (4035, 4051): -2.1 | 14.1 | 14.7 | 14.4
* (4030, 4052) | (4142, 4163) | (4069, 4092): -0.7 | 16.3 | 15.4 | 16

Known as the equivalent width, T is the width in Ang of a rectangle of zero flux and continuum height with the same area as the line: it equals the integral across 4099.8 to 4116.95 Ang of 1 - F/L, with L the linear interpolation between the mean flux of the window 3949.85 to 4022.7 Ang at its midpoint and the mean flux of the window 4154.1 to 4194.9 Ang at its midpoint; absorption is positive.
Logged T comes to 3.4 Ang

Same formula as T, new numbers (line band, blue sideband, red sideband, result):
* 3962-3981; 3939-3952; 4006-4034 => 5.0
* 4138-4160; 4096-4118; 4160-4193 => -1.3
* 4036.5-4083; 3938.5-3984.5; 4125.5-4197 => -4.4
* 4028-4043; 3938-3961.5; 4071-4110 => -2.1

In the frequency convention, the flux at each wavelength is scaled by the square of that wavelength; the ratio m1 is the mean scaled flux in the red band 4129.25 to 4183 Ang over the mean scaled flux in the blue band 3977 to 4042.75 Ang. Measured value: 1.1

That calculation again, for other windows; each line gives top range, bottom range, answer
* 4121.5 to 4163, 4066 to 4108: 1.11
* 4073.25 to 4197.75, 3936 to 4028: 1.14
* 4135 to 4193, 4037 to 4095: 1.04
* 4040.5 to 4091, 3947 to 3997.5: 1.27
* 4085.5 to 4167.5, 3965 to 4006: 1.16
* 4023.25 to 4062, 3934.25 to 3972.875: 1.31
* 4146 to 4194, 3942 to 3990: 1.32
